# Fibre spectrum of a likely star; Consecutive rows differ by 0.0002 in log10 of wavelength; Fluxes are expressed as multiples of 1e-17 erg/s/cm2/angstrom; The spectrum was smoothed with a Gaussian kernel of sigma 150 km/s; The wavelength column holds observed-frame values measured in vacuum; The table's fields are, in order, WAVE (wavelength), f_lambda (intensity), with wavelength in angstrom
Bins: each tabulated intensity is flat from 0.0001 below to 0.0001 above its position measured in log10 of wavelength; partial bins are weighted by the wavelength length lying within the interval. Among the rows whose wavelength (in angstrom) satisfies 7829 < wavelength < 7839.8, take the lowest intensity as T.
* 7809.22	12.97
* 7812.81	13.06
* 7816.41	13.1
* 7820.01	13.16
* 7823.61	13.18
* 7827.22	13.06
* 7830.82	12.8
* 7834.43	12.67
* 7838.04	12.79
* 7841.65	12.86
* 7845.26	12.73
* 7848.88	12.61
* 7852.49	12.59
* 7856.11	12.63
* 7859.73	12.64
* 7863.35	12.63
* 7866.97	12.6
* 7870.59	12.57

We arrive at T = 12.67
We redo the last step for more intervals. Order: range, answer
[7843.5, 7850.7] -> 12.61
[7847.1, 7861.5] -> 12.59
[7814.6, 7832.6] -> 12.8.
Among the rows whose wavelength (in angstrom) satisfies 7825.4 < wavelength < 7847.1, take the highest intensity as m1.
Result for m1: 13.06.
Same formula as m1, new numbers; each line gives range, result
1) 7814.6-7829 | 13.18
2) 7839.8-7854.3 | 12.86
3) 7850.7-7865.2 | 12.64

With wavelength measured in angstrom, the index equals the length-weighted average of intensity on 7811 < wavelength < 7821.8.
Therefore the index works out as 13.1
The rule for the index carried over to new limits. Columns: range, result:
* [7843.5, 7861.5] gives 12.6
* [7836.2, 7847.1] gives 12.8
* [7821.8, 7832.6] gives 13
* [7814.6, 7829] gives 13.1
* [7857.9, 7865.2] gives 12.6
